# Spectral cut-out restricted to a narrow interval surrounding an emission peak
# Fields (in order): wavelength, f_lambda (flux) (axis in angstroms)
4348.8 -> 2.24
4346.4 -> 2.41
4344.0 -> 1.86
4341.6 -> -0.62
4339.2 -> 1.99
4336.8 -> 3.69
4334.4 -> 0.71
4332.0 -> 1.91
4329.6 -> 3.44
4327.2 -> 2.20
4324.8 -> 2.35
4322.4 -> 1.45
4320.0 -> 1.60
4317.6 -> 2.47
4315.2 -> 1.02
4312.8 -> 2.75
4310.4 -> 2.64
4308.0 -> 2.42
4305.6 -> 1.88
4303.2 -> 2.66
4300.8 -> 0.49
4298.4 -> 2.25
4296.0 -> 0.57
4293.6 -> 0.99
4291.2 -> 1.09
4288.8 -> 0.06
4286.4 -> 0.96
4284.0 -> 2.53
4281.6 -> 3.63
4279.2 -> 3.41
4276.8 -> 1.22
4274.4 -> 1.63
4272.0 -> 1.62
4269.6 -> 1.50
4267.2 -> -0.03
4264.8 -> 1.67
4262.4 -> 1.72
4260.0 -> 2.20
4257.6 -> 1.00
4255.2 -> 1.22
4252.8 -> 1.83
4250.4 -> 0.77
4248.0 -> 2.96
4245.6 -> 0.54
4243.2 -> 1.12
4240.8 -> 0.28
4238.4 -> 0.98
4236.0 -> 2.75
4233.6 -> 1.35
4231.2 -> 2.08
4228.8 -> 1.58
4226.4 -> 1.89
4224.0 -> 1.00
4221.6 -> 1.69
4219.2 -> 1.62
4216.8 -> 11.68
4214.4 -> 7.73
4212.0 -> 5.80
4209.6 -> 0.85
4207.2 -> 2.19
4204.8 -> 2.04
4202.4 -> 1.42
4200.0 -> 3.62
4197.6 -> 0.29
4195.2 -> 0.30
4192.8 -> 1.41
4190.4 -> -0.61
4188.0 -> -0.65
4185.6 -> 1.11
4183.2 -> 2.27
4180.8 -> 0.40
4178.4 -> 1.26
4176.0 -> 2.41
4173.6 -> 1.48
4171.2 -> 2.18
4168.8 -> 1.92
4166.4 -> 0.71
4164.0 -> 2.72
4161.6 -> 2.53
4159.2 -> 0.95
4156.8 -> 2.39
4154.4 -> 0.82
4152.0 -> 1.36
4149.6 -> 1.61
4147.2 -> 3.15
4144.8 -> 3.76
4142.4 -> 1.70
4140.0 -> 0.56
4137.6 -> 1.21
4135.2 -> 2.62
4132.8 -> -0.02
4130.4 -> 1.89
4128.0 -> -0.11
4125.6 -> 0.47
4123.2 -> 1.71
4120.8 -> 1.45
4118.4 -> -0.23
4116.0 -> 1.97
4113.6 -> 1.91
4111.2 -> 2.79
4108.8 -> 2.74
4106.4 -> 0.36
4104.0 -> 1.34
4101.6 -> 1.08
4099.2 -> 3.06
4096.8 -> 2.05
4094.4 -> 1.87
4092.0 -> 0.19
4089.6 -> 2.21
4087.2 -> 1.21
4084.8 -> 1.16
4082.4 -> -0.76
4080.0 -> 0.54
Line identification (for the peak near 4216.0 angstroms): [O II]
